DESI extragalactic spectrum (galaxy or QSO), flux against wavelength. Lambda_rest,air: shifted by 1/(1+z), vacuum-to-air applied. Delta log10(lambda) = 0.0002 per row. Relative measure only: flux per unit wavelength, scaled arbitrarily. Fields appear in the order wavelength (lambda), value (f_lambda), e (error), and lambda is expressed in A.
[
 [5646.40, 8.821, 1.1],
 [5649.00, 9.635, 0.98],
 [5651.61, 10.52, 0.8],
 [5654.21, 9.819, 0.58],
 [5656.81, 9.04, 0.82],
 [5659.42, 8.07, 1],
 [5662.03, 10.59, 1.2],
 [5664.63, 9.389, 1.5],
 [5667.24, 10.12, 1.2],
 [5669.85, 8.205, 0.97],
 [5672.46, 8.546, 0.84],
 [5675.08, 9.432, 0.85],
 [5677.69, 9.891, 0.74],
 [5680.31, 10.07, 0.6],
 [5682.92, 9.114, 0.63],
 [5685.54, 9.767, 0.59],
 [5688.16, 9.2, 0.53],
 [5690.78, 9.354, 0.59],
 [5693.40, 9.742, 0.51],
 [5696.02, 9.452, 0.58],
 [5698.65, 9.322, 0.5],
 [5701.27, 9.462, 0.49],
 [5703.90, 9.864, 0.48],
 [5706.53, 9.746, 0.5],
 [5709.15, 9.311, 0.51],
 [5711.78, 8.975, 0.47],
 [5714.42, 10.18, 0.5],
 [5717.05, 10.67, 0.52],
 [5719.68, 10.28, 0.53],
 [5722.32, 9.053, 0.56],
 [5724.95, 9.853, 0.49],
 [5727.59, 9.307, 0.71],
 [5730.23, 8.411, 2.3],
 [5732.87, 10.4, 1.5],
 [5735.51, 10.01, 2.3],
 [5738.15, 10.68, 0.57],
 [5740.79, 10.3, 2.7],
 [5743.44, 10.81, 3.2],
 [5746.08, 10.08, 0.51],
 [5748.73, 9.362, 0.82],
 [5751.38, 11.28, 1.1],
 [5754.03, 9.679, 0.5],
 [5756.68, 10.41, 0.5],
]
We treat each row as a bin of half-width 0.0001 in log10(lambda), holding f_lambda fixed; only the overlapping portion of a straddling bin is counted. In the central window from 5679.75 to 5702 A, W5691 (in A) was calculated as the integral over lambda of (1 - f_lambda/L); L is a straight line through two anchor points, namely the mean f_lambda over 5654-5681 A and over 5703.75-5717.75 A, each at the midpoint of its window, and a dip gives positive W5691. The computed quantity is 0.2 A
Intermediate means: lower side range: 9.35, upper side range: 9.75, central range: 9.48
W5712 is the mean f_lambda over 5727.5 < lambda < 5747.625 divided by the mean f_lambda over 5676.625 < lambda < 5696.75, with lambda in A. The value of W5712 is 1.05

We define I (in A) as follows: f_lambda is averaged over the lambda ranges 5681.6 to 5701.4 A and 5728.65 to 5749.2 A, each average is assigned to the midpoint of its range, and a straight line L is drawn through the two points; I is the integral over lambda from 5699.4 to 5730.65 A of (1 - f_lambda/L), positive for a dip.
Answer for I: 0.3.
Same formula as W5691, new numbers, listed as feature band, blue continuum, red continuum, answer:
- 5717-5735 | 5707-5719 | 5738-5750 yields 0.6 A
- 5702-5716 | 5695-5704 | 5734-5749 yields 0.0 A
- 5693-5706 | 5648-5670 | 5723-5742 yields 0.2 A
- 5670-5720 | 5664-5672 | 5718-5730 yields -1.1 A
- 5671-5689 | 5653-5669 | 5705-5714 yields 0.1 A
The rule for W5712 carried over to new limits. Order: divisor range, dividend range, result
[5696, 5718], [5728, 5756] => 1.04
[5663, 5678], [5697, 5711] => 1.03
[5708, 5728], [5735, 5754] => 1.06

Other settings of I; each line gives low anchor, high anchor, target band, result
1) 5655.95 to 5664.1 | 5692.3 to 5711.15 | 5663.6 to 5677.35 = 0.2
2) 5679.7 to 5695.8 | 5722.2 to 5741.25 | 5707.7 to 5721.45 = -0.3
